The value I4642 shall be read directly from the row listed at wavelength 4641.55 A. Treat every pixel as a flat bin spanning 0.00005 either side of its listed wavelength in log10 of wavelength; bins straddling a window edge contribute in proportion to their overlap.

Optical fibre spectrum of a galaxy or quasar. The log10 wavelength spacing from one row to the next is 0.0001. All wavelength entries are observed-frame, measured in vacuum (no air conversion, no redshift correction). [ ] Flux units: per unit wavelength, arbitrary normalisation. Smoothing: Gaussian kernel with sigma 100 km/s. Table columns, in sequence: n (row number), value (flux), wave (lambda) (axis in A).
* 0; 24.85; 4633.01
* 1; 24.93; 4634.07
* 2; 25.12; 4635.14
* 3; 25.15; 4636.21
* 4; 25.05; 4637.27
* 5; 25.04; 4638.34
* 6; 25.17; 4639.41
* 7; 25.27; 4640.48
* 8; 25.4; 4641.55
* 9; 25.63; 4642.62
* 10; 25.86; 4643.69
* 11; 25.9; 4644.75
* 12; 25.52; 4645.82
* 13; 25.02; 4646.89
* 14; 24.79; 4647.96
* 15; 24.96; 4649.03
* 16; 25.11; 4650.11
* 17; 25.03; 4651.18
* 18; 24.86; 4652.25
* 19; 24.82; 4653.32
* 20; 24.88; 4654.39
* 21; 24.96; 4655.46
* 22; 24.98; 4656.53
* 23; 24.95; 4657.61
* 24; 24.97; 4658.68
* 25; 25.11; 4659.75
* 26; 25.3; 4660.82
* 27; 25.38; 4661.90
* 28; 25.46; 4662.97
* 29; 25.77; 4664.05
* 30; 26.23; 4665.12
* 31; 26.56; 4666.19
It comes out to 25.4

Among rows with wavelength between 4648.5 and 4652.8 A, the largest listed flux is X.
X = 25.11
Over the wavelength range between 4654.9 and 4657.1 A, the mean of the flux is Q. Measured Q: 24.9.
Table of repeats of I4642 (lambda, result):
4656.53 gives 24.98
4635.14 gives 25.12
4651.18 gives 25.03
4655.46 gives 24.96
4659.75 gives 25.11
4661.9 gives 25.38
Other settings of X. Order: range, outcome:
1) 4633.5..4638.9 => 25.15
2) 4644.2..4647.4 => 25.9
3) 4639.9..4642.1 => 25.4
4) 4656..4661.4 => 25.3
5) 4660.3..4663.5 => 25.46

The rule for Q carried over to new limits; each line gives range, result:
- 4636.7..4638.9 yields 25.1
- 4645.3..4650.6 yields 25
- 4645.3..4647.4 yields 25.3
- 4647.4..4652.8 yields 24.9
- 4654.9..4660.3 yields 25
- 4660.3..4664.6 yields 25.5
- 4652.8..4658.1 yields 24.9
